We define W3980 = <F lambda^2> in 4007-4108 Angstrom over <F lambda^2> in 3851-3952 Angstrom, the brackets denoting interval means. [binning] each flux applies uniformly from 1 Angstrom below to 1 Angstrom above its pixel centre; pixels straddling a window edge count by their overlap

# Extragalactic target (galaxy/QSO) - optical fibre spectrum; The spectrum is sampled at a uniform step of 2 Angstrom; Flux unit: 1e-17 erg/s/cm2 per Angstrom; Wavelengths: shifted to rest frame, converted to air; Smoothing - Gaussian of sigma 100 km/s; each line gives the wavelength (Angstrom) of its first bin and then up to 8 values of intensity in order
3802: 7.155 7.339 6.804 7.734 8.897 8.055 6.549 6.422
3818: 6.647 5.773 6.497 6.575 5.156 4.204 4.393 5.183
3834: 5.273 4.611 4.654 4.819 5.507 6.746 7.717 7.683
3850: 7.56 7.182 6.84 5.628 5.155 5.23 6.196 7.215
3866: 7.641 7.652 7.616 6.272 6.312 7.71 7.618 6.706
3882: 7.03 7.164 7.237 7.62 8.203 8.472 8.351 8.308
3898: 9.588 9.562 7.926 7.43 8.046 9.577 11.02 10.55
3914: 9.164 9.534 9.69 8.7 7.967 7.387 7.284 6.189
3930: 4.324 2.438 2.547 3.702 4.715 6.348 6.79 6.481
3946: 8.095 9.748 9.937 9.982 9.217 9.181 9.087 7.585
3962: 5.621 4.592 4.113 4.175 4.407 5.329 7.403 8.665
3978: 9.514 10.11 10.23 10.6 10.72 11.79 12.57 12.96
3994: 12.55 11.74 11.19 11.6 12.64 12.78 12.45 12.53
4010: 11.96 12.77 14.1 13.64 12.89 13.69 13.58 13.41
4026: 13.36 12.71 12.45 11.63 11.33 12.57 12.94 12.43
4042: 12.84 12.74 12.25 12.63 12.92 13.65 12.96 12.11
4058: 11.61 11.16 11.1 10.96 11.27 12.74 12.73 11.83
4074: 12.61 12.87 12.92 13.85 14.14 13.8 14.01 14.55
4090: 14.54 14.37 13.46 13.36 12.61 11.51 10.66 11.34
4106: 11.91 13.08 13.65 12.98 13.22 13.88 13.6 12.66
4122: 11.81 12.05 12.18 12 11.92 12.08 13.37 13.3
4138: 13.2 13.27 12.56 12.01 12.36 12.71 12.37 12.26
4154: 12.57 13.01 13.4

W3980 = 1.86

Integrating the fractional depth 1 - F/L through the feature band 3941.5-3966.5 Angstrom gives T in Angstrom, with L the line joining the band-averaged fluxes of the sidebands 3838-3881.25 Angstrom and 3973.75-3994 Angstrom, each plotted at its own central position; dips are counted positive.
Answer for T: 4.81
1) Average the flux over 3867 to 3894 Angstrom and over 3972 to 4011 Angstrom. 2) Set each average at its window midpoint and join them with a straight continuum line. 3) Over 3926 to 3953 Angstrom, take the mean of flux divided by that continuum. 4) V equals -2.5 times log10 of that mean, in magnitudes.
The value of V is 0.44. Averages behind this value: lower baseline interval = 7.39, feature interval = 6.29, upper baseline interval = 11.1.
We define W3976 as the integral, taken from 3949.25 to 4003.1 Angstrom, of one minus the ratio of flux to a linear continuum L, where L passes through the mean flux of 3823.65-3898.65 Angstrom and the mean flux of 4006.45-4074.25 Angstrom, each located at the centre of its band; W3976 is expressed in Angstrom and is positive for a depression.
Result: 6.78 Angstrom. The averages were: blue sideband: 6.65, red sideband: 12.5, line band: 9.17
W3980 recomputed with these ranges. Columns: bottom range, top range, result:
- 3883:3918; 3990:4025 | 1.54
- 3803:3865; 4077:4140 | 2.38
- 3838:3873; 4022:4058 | 2.11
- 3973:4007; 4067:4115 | 1.23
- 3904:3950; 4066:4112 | 1.92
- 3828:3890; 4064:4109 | 2.23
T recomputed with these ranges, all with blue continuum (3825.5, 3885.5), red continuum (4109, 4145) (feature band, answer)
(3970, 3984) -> 1.3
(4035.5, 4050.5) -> -2.6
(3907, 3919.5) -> -3.6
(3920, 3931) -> 1.6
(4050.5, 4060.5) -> -1.2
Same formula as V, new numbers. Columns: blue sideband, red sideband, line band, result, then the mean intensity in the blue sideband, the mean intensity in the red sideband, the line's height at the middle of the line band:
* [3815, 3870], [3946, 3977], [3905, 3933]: -0.17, 6.11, 7.3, 6.87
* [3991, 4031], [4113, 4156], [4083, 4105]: -0.04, 12.8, 12.6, 12.7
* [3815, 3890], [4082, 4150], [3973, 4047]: -0.17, 6.39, 12.9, 10.3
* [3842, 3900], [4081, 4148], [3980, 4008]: -0.17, 7.25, 12.9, 10.1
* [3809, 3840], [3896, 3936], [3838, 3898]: -0.04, 5.89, 7.75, 6.77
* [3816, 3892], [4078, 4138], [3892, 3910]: -0.14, 6.44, 13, 7.65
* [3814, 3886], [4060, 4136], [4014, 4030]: -0.23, 6.32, 12.7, 10.8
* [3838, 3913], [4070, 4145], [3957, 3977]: 0.49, 7.45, 12.9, 9.6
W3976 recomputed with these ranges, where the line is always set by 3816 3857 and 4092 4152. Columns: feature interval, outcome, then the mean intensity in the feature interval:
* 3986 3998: -3.15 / 12.1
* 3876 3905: -2.91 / 7.94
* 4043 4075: -3.08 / 12.2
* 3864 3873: -0.81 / 7.29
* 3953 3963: 0.72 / 8.14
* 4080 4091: -2.26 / 14.2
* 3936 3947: 2.85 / 6.23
